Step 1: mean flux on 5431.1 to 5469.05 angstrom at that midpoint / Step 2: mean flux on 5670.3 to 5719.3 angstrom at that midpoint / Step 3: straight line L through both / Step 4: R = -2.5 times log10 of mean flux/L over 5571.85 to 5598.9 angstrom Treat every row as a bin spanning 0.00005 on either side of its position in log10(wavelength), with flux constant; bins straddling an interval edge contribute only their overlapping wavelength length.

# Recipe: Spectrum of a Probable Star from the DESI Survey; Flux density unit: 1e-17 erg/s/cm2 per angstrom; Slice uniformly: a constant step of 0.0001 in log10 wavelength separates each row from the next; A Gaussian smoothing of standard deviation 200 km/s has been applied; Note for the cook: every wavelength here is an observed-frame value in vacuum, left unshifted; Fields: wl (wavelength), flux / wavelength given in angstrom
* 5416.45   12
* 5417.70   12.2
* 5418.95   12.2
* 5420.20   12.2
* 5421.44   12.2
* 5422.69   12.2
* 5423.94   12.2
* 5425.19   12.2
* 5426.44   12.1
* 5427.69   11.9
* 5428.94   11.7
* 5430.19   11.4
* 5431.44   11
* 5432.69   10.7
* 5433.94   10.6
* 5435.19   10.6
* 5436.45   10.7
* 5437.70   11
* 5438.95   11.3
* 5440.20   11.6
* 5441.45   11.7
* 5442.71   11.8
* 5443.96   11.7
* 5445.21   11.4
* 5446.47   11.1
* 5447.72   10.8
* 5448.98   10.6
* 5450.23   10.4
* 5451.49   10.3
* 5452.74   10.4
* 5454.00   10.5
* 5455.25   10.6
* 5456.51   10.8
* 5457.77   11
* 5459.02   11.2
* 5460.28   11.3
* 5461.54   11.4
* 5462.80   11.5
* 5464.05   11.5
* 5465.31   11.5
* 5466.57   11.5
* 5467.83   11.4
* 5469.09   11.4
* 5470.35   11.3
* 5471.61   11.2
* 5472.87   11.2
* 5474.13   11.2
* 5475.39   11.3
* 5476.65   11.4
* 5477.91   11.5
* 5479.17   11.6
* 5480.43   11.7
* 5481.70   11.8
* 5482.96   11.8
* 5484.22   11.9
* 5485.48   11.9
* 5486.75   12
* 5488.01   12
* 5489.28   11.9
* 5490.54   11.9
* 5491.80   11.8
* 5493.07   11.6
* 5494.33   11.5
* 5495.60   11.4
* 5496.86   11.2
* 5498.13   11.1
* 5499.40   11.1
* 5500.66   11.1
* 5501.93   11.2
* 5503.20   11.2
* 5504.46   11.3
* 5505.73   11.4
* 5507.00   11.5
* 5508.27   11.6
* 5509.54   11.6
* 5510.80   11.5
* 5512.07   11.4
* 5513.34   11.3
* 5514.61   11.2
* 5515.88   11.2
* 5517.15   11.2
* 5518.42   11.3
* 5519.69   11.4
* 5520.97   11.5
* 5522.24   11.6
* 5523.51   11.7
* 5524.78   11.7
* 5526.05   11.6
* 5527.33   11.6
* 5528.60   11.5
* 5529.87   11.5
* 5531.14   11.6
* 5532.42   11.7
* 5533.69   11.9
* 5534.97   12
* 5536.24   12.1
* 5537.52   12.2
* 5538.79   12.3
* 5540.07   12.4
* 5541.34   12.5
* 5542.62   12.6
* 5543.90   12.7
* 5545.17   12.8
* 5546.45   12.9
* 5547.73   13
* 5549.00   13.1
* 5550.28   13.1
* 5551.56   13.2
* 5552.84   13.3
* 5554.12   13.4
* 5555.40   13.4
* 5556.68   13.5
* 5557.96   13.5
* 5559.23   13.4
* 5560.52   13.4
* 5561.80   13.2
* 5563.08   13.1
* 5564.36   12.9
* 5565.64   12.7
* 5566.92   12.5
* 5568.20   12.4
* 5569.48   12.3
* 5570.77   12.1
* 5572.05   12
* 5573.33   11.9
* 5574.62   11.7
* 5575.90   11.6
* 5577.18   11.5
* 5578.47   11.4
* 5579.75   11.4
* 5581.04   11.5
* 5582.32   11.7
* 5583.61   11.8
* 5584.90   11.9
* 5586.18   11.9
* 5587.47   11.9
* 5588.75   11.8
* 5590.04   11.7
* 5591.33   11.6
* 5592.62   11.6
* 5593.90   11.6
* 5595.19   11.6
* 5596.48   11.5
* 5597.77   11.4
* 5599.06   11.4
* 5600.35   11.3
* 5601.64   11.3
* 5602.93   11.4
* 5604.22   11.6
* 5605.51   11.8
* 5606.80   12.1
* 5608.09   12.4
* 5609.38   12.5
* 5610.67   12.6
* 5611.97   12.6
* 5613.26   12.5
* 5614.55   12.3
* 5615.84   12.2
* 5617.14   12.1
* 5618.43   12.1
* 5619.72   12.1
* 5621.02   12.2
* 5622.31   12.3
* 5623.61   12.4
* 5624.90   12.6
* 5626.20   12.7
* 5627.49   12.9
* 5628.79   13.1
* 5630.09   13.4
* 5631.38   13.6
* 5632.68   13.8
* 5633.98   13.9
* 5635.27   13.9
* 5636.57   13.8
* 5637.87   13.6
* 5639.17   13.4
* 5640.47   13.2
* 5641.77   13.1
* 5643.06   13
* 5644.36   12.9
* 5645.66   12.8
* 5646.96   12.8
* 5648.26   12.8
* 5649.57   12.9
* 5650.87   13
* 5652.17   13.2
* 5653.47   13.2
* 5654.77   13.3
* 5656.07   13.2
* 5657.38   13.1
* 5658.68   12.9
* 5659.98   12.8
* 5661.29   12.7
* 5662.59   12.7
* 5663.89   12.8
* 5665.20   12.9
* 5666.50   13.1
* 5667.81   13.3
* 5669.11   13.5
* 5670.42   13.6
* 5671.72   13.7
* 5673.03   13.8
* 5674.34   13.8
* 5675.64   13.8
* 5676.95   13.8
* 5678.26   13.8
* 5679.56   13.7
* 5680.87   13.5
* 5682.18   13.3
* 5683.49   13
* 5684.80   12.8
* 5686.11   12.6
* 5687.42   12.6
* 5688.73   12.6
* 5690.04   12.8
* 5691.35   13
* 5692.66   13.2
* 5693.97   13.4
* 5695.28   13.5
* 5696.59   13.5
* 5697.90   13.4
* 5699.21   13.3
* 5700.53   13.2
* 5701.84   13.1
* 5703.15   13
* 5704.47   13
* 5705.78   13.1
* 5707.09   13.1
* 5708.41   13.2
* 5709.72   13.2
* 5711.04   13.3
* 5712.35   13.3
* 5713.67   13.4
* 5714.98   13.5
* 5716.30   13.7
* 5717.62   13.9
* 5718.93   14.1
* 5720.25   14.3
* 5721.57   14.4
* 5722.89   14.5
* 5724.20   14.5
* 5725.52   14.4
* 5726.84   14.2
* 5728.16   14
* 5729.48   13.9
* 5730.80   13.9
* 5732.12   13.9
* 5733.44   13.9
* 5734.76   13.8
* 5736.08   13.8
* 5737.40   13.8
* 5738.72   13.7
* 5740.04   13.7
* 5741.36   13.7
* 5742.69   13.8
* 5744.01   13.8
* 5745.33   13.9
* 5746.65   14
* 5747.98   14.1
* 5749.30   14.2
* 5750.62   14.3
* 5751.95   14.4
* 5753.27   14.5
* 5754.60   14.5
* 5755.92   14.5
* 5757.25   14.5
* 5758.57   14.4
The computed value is 0.06 mag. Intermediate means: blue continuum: 11.1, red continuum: 13.3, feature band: 11.7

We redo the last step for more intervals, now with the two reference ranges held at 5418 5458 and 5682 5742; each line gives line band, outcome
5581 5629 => 0.057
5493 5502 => 0.048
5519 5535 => 0.036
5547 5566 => -0.083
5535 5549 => -0.037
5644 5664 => 0.008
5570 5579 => 0.058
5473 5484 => 0.007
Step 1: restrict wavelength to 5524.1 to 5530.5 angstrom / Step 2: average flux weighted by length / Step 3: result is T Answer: 11.6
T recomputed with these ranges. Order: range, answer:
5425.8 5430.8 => 11.8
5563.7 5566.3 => 12.8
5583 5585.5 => 11.8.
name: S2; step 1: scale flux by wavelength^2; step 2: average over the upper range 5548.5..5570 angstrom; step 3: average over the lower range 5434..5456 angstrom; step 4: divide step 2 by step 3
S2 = 1.24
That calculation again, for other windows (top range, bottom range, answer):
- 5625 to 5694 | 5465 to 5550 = 1.19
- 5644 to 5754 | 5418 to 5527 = 1.28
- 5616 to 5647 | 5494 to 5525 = 1.19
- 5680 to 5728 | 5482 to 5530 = 1.25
